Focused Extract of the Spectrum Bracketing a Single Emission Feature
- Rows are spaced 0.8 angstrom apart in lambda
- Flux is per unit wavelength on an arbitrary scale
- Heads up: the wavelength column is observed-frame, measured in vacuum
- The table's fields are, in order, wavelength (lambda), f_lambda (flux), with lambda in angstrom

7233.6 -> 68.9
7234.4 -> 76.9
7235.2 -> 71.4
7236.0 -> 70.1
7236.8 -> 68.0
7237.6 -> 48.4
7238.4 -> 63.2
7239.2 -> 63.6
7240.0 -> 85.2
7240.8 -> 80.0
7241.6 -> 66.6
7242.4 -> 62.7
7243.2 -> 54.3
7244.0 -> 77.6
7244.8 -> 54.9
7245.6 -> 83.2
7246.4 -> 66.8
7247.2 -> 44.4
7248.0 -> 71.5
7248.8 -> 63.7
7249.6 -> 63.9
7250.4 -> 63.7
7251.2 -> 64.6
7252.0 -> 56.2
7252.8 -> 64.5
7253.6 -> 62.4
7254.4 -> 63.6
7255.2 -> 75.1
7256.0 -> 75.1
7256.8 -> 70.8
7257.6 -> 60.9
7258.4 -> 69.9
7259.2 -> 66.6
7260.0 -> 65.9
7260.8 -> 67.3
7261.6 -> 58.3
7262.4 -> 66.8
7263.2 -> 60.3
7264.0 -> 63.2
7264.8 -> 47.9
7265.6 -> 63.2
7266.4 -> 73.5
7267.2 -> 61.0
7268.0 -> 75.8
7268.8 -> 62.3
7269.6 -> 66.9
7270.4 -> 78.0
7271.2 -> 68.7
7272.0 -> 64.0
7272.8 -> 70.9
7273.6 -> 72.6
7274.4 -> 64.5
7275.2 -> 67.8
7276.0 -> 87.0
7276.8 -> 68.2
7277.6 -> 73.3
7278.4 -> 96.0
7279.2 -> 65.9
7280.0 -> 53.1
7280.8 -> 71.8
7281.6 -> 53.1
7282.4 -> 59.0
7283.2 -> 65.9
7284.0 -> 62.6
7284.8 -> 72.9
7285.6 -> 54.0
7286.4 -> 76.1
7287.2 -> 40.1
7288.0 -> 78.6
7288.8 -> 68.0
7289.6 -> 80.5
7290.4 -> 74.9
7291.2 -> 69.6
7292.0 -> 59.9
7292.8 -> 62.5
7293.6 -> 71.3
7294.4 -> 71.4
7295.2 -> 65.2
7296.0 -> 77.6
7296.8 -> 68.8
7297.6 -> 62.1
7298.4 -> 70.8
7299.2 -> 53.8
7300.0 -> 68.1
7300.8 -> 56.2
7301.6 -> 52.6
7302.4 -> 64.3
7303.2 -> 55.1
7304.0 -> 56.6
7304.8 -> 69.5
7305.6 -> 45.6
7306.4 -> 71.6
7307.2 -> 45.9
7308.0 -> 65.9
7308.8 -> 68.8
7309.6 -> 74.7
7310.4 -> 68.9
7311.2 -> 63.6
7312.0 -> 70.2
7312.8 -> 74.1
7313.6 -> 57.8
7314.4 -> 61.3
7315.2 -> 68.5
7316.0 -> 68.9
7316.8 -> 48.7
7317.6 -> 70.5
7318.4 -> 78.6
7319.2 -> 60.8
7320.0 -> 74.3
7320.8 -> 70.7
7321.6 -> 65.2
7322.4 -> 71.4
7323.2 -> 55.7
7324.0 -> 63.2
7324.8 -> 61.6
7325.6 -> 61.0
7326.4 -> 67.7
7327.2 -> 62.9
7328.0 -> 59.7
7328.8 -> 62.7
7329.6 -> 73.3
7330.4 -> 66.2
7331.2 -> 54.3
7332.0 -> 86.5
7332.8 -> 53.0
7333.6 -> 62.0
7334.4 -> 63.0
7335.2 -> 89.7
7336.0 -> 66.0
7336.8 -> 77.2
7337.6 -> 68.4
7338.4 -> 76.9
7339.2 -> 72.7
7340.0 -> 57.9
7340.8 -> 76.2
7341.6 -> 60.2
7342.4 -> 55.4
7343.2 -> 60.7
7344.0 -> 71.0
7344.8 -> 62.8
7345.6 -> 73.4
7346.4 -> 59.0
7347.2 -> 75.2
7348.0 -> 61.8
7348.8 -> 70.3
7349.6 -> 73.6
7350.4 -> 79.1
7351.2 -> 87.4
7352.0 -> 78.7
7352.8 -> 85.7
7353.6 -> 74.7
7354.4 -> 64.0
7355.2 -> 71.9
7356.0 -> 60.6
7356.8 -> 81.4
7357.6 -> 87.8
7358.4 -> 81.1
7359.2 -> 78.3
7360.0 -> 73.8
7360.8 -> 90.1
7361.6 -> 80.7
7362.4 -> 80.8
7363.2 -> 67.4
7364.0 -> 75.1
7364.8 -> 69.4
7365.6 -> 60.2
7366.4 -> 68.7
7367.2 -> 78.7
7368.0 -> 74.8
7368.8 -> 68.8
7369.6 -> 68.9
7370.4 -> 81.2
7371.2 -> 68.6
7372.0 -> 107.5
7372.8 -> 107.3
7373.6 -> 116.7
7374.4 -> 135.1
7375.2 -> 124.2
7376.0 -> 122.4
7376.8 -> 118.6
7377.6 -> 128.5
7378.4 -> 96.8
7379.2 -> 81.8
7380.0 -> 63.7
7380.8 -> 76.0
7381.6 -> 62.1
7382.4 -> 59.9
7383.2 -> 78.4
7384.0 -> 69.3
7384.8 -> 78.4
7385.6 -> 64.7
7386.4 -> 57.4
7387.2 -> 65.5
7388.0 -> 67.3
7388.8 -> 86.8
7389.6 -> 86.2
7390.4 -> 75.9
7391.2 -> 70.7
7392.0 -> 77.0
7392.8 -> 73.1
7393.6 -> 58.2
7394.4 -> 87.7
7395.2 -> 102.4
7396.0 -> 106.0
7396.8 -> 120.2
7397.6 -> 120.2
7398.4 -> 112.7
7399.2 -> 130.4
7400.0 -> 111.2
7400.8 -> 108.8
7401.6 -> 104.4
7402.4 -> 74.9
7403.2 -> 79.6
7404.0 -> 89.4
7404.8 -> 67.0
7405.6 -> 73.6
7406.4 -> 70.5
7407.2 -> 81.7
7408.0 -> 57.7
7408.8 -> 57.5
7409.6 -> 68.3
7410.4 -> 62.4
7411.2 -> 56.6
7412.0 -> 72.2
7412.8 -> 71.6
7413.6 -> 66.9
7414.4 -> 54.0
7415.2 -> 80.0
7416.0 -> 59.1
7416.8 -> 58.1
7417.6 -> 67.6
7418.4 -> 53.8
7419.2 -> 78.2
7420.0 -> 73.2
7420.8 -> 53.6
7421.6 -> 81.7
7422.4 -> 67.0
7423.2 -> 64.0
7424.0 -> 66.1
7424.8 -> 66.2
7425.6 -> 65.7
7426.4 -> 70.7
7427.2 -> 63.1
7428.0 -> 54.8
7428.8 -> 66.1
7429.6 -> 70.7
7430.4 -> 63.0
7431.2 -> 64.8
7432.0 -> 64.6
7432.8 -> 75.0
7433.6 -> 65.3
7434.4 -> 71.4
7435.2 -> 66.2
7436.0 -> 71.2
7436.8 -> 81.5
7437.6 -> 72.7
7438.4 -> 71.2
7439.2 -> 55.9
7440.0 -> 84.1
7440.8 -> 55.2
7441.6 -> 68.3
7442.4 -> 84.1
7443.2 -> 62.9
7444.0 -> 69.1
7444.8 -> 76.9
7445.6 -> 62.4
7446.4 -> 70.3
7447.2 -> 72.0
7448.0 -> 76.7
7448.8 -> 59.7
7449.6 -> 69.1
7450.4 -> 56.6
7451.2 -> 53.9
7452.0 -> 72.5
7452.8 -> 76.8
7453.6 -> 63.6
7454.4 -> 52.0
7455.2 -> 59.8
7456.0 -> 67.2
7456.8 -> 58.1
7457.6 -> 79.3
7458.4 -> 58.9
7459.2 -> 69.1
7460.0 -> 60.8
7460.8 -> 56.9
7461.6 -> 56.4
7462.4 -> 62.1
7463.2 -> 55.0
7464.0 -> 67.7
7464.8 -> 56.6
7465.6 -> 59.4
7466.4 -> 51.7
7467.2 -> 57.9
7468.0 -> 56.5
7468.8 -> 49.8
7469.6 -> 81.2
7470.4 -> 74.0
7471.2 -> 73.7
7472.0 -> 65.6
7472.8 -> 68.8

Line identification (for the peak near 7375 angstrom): H-alpha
